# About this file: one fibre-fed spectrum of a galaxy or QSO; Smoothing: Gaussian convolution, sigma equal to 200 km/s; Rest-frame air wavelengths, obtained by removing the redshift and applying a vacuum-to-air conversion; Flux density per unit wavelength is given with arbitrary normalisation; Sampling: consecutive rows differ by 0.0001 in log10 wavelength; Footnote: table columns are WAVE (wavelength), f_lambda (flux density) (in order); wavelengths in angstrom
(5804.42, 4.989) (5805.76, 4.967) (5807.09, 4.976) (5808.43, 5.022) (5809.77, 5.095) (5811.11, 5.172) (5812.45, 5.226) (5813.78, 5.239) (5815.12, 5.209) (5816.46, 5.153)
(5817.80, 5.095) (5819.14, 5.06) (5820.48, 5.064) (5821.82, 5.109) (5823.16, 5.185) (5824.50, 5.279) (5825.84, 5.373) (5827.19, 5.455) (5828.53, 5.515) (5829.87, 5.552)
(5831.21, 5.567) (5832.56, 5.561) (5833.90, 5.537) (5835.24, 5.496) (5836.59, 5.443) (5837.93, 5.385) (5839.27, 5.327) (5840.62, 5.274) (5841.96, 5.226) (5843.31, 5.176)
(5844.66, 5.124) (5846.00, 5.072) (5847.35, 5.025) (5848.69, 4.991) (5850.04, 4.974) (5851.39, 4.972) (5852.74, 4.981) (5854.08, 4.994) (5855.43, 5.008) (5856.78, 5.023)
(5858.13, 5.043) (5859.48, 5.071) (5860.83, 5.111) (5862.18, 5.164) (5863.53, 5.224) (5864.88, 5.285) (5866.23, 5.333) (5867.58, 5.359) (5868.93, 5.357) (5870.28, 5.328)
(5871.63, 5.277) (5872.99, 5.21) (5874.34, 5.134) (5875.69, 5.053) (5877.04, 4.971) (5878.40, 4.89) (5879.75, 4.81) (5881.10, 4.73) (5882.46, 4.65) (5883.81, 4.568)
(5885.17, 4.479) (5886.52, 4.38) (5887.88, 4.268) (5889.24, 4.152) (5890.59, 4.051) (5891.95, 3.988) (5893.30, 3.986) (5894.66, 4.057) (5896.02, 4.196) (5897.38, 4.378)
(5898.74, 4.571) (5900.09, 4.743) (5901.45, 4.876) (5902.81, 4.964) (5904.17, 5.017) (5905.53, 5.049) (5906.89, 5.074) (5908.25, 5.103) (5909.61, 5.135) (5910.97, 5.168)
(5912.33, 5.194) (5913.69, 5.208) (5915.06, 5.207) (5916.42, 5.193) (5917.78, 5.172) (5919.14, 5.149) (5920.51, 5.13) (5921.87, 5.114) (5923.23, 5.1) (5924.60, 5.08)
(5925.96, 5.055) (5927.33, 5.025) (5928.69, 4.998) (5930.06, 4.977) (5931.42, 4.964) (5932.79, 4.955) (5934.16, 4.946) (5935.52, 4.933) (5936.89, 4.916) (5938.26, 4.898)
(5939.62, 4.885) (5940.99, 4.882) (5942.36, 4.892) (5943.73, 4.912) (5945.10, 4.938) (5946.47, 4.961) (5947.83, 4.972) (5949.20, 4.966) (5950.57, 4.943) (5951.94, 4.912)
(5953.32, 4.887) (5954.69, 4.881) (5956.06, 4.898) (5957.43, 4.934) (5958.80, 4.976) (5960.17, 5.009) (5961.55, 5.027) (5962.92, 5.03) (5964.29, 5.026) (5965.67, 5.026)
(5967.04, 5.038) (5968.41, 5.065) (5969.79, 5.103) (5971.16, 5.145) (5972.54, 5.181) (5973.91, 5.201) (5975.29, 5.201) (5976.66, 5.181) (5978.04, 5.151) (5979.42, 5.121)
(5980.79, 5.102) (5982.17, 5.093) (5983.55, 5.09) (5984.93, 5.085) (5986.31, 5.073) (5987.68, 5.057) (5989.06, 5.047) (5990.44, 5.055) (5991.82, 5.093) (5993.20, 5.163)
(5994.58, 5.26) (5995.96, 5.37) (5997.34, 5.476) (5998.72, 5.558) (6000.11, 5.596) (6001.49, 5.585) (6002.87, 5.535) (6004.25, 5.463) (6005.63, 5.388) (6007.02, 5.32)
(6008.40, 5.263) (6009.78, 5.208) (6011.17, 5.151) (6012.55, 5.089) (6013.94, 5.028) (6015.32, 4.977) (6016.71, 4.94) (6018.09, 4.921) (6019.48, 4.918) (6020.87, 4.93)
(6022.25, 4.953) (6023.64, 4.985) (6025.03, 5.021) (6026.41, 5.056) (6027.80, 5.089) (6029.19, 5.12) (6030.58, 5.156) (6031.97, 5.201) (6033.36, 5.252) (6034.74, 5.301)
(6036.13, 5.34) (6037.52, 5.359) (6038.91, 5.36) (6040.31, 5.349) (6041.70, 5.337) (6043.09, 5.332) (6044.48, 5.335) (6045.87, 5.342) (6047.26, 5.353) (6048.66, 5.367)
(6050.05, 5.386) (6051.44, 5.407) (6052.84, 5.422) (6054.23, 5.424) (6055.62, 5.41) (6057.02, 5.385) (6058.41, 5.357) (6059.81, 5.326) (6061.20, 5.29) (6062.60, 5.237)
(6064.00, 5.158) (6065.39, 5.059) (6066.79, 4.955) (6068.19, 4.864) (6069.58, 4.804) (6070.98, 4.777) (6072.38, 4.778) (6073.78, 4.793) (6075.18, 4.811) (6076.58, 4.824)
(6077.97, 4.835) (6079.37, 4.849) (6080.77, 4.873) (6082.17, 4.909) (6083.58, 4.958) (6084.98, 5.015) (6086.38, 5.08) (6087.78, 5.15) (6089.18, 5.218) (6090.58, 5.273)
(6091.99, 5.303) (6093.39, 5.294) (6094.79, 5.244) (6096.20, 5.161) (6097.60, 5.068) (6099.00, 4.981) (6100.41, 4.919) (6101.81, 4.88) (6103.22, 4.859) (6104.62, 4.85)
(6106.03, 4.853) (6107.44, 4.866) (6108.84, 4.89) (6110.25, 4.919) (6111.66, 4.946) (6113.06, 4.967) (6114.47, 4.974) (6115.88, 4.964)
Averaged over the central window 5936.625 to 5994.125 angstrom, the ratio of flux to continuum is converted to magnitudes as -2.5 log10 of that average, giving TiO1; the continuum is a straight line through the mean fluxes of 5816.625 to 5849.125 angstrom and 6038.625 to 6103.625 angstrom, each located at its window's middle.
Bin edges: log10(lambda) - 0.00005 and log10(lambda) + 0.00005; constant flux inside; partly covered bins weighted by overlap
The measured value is 0.04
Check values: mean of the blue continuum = 5.29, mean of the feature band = 5.03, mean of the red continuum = 5.13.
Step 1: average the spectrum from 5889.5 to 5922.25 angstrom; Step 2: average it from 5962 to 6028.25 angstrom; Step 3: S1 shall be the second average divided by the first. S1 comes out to 1.07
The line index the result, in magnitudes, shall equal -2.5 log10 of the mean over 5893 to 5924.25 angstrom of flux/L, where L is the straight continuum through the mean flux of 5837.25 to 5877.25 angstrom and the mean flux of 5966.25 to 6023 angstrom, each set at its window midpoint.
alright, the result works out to 0.05 mag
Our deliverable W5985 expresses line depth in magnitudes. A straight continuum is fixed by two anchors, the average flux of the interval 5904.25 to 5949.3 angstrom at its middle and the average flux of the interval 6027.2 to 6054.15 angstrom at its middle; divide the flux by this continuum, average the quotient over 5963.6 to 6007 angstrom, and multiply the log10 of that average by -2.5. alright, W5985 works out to -0.01 mag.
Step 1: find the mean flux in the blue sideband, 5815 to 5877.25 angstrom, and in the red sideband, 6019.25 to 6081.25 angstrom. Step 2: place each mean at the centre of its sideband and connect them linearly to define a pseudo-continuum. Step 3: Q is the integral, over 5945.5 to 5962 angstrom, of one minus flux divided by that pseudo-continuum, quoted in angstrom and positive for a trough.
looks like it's 0.7 angstrom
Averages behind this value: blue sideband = 5.22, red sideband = 5.15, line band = 4.95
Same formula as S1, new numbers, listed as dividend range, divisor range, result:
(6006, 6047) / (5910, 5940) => 1.02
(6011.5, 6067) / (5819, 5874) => 1.00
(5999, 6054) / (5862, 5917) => 1.08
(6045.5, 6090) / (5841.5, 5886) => 1.01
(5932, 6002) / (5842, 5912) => 1.04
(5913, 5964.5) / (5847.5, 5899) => 1.04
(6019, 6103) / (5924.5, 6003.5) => 1.01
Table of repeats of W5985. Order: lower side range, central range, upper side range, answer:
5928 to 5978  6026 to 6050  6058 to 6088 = -0.06 mag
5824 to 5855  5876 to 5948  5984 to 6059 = 0.09 mag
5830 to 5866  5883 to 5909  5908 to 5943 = 0.13 mag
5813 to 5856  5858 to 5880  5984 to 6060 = 0.01 mag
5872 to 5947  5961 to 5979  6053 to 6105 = -0.04 mag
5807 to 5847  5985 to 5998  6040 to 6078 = 0.01 mag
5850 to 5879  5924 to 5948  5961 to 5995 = 0.03 mag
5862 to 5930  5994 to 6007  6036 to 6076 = -0.08 mag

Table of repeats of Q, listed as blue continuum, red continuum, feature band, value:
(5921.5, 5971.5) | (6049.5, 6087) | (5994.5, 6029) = -1.2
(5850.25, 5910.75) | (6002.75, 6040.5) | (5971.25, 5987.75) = -0.2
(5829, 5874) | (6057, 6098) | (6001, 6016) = -0.5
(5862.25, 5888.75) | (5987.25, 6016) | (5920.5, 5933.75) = 0.1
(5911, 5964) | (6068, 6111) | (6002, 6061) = -3.0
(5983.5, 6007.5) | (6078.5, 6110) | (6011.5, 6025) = 0.7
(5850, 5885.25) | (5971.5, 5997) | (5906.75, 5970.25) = 1.1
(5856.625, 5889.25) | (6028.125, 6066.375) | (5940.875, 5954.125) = 0.5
